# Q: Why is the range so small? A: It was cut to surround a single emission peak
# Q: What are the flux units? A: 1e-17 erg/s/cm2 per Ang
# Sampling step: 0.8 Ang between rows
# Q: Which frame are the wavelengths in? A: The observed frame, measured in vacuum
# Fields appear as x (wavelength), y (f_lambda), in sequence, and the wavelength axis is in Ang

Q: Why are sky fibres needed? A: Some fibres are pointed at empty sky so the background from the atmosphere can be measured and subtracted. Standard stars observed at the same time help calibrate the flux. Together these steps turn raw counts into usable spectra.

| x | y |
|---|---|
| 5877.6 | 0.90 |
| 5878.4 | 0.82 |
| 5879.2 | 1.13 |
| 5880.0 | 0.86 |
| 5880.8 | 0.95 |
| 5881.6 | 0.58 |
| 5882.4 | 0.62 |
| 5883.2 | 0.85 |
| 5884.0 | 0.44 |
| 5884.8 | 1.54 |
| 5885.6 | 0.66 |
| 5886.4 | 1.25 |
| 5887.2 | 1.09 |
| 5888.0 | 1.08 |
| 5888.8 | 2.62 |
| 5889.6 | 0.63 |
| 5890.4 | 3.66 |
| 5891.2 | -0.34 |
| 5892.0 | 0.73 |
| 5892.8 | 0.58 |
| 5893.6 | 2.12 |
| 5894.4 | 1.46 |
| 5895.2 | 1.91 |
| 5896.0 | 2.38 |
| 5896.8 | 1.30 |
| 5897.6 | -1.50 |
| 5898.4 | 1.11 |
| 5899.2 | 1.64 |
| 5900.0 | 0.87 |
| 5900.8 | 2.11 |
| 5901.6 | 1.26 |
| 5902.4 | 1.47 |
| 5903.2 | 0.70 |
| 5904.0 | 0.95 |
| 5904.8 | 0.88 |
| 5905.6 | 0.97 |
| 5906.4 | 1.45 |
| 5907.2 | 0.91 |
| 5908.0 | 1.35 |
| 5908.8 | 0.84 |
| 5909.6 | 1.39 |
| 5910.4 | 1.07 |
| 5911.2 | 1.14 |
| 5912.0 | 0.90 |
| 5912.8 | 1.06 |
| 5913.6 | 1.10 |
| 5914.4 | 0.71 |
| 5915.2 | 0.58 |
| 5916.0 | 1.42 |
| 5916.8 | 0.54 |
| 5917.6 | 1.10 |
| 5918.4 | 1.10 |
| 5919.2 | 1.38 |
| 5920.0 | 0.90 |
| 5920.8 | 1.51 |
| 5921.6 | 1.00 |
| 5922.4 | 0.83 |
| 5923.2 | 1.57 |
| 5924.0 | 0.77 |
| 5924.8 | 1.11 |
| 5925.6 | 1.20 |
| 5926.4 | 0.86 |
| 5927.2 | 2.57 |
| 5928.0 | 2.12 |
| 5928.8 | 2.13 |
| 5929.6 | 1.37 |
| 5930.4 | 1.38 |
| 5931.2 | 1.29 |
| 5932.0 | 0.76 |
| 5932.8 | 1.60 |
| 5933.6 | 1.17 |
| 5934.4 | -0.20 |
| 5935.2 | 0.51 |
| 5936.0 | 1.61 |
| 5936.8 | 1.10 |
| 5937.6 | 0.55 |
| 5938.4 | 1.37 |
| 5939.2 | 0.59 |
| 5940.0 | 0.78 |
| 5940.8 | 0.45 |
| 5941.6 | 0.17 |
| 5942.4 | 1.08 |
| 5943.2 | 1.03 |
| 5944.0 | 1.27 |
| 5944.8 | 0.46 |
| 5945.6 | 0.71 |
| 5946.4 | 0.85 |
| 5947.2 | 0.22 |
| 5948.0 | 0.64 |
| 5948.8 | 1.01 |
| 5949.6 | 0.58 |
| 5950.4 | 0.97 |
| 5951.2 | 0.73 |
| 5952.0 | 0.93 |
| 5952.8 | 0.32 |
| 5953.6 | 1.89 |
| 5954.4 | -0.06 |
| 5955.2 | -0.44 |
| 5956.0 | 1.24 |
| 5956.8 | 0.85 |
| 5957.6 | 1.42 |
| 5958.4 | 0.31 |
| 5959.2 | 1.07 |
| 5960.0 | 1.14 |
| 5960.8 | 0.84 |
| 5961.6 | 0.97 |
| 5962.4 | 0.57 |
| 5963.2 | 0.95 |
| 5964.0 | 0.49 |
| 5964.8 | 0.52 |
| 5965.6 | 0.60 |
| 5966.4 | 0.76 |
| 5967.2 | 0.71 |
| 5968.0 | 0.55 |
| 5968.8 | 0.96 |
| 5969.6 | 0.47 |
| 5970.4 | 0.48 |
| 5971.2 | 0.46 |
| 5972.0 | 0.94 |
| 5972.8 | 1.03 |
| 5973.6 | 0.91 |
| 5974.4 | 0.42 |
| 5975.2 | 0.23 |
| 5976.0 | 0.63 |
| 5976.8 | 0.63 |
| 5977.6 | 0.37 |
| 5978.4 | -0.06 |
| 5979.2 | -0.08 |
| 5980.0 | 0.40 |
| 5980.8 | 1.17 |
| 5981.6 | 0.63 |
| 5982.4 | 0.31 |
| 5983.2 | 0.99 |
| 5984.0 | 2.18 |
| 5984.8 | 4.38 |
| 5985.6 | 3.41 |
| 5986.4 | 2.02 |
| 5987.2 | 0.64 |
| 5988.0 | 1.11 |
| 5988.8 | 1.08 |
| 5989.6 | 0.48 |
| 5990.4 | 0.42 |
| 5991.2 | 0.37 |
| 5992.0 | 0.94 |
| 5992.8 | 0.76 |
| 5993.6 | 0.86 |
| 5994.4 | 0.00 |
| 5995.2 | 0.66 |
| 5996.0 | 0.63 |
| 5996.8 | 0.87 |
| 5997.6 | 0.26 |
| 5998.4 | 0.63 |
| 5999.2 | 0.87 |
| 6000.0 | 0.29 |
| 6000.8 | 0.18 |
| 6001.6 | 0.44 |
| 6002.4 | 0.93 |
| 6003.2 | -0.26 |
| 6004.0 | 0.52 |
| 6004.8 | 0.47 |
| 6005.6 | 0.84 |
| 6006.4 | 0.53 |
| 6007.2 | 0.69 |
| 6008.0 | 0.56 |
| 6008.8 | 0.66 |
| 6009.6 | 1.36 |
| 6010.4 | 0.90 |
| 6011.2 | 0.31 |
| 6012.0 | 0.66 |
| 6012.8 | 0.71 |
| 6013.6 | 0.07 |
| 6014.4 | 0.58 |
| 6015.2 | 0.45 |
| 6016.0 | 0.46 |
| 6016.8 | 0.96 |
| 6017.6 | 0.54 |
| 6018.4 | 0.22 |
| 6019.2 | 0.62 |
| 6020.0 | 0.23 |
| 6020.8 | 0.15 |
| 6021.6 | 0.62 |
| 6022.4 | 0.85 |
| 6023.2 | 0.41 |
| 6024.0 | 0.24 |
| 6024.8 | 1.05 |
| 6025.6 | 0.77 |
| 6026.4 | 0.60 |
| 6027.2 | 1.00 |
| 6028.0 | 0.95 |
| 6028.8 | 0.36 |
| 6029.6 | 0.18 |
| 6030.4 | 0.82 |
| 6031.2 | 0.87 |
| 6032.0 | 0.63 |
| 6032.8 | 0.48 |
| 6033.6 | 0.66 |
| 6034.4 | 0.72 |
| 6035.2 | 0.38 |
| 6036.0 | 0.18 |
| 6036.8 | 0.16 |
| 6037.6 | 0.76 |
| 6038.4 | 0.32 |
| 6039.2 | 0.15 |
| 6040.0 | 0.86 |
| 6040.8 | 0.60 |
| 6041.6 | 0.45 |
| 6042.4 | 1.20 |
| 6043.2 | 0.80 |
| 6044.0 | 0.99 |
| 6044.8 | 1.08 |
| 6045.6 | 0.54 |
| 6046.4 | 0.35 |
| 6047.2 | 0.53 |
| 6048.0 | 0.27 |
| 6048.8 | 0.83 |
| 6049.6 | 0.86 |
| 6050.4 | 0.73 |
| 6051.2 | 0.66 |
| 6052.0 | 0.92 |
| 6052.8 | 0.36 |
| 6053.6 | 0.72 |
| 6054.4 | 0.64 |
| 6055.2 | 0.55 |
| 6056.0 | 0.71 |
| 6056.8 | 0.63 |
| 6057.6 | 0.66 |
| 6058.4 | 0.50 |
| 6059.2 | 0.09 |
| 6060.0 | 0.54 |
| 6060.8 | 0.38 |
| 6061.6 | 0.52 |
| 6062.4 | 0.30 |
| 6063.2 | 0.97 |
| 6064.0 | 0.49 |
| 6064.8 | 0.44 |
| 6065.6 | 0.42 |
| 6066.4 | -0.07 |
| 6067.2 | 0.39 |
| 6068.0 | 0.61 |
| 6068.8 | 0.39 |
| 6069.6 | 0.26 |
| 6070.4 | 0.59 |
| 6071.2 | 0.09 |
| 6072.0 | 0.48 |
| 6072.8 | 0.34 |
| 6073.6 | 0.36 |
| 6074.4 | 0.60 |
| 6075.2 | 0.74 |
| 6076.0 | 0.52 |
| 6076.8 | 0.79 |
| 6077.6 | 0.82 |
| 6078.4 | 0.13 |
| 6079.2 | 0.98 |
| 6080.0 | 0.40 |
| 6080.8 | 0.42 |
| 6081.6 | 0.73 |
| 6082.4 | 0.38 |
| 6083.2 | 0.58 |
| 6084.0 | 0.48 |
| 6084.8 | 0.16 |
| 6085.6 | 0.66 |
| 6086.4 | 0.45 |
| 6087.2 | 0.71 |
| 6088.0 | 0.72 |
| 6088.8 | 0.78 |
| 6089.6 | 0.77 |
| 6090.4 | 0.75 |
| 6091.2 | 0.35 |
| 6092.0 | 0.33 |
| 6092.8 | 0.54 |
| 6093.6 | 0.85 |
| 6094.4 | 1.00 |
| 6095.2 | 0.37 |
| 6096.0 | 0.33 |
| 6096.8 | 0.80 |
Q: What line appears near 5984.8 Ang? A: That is [O III] 5007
